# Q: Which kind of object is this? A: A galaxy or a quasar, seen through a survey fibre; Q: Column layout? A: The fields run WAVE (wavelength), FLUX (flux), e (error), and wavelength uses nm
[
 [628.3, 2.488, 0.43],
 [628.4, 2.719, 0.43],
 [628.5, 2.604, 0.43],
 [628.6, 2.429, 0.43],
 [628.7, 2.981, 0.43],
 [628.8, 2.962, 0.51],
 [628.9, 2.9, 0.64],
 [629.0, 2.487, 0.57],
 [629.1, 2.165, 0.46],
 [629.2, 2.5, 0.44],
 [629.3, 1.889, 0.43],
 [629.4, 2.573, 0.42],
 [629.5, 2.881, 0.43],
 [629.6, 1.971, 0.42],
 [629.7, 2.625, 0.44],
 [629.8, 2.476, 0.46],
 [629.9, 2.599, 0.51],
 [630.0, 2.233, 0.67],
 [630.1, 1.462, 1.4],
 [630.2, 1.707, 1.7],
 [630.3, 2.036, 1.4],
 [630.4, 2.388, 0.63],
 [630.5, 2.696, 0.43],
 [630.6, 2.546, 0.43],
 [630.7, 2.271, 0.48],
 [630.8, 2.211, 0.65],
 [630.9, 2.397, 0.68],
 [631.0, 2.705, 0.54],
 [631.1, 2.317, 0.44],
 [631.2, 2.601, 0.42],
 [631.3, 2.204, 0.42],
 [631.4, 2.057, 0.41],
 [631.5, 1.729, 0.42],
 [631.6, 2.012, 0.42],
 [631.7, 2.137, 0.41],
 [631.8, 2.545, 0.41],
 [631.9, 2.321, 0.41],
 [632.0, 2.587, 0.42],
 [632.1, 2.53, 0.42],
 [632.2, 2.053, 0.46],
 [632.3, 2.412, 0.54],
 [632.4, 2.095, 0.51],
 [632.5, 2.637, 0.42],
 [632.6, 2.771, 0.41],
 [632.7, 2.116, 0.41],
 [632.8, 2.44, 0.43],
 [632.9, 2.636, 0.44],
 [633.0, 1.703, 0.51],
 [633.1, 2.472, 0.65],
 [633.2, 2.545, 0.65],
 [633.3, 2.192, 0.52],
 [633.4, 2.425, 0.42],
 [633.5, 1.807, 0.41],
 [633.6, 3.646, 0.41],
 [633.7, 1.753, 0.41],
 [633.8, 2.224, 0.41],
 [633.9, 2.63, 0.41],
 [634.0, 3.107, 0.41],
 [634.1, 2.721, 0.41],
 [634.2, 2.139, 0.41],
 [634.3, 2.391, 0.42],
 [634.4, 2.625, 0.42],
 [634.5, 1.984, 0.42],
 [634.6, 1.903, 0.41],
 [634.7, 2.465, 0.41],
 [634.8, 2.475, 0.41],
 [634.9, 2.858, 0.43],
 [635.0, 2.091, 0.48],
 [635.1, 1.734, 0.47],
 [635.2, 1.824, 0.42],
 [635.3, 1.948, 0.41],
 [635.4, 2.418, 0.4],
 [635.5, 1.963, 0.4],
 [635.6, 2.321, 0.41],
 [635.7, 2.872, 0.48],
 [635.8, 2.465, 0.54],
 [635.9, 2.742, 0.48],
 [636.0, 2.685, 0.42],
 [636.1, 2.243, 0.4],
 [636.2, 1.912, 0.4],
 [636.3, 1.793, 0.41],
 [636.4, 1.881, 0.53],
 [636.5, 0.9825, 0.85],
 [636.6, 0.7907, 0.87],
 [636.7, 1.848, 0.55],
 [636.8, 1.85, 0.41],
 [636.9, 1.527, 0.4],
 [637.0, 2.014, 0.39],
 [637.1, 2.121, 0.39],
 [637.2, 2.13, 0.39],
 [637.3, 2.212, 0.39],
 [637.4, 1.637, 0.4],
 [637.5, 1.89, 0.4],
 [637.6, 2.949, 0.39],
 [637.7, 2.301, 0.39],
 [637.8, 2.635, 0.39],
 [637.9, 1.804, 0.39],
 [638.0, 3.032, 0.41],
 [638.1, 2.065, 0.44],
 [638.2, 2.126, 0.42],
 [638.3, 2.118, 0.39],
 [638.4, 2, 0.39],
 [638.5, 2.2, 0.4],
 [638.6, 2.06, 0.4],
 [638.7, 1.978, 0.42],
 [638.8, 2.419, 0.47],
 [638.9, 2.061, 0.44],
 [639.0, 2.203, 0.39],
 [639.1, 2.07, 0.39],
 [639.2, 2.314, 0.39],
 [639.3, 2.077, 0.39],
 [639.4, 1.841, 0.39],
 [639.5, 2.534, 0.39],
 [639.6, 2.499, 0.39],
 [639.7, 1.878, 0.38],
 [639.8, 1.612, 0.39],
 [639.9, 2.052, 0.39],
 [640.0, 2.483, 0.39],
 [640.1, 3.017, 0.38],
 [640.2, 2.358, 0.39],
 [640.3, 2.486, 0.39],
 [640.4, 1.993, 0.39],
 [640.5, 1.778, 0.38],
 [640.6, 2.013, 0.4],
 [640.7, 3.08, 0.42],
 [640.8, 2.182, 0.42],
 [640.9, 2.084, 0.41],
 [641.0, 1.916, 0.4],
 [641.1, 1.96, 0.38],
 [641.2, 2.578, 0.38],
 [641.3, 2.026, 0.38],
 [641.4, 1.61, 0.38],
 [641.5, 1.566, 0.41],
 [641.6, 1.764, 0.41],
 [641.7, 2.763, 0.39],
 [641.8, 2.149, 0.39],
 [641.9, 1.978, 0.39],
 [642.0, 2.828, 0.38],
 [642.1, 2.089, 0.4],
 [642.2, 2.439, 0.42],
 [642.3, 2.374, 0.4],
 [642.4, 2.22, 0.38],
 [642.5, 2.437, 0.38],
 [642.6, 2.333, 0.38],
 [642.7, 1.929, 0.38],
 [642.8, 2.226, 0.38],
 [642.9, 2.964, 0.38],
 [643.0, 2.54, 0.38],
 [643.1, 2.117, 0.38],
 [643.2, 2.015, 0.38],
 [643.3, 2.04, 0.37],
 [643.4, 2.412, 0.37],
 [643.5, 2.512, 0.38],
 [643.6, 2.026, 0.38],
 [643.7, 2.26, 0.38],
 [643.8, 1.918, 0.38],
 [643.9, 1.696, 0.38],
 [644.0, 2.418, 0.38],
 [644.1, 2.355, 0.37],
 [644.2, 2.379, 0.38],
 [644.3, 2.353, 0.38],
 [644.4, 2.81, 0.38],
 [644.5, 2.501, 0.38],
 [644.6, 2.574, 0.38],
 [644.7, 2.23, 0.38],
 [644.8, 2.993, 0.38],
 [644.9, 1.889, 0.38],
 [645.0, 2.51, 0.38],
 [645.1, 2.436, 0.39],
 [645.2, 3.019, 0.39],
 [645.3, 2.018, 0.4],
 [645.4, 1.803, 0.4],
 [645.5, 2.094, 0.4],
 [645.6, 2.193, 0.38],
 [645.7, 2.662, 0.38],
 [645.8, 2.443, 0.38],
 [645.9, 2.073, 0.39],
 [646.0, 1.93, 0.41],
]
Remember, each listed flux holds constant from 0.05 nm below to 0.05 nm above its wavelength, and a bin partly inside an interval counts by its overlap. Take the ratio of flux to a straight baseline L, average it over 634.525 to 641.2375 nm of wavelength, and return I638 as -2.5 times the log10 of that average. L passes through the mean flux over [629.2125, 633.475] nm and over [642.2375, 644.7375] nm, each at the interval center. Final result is 0.08 mag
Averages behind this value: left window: 2.31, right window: 2.31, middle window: 2.15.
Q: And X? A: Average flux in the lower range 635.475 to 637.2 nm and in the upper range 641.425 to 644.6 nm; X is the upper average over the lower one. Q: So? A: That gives 1.1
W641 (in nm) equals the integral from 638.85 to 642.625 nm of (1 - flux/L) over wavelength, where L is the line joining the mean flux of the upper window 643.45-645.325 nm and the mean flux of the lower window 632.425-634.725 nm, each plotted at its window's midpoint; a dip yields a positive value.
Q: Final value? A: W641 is 0.28 nm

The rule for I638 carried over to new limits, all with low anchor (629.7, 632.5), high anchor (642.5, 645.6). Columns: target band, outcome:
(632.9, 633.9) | -0.02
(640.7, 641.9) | 0.10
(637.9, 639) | 0.05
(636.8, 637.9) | 0.09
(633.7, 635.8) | -0.01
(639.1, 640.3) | 0.03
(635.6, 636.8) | 0.14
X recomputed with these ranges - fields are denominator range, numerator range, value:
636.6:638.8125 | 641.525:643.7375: 1.09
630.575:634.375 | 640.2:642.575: 0.92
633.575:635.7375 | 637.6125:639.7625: 0.94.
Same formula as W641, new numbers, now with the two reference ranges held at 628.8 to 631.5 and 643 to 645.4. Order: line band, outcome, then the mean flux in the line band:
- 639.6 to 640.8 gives 0.04 nm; 2.26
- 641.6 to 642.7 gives 0.00 nm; 2.31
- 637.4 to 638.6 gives 0.04 nm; 2.25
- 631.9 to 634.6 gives -0.07 nm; 2.4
